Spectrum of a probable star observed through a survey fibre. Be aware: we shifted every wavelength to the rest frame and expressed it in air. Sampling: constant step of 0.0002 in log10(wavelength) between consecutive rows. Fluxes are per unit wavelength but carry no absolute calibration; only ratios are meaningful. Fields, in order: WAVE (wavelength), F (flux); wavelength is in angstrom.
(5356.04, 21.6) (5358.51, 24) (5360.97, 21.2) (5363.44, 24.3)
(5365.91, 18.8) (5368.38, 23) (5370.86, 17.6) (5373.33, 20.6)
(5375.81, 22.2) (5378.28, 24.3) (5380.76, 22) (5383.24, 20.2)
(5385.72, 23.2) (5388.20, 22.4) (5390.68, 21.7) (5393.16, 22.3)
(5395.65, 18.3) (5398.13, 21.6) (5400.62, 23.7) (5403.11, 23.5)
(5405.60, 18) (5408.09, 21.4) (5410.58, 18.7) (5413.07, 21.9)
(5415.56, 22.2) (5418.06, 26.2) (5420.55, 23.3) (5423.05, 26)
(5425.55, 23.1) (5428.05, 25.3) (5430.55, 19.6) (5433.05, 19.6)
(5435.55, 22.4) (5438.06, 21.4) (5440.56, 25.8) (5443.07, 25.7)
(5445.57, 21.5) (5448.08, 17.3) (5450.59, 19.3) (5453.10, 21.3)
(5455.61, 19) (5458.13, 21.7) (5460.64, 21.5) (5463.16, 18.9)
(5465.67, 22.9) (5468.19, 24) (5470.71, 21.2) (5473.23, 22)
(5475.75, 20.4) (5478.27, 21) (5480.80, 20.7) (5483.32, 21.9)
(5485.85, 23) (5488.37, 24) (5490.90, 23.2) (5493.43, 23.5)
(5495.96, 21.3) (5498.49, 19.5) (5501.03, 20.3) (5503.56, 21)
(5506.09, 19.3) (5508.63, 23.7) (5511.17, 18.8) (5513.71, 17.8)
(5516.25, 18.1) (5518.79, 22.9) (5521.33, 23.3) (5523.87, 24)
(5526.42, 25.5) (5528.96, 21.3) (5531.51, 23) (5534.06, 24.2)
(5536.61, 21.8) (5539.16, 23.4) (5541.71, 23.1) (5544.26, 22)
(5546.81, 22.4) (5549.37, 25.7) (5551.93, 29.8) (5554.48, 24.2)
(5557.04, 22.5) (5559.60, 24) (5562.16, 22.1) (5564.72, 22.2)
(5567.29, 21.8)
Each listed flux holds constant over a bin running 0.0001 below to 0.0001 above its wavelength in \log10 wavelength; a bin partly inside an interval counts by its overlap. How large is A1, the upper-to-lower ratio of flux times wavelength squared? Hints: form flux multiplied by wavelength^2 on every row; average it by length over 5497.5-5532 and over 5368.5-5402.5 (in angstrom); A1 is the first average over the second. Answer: 1.03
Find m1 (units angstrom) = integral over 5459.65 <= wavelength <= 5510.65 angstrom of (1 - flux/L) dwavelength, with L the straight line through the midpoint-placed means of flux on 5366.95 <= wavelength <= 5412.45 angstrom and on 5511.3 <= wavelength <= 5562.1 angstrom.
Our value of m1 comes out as 1.8 angstrom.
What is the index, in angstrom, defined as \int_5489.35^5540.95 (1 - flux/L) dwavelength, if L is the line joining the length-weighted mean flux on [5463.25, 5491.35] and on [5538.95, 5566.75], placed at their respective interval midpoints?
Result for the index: 2.4 angstrom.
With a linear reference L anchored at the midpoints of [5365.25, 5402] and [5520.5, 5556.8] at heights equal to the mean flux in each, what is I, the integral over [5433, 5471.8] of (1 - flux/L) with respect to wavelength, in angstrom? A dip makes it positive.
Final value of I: 1.7 angstrom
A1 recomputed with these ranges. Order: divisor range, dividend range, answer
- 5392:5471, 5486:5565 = 1.07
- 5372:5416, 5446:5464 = 0.95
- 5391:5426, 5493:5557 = 1.06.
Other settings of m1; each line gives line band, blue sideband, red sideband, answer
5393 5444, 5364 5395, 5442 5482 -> -2.5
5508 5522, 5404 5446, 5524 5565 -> 1.7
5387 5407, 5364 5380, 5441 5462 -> -0.2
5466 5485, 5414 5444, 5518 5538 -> 1.3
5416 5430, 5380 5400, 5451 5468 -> -2.0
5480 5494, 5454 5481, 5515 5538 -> -0.7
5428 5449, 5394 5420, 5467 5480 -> -0.3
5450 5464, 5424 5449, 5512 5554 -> 1.3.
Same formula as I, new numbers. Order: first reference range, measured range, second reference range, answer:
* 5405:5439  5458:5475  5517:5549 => 0.6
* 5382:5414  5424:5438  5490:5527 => -0.5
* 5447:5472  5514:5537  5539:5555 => 1.0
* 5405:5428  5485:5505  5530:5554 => 1.3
